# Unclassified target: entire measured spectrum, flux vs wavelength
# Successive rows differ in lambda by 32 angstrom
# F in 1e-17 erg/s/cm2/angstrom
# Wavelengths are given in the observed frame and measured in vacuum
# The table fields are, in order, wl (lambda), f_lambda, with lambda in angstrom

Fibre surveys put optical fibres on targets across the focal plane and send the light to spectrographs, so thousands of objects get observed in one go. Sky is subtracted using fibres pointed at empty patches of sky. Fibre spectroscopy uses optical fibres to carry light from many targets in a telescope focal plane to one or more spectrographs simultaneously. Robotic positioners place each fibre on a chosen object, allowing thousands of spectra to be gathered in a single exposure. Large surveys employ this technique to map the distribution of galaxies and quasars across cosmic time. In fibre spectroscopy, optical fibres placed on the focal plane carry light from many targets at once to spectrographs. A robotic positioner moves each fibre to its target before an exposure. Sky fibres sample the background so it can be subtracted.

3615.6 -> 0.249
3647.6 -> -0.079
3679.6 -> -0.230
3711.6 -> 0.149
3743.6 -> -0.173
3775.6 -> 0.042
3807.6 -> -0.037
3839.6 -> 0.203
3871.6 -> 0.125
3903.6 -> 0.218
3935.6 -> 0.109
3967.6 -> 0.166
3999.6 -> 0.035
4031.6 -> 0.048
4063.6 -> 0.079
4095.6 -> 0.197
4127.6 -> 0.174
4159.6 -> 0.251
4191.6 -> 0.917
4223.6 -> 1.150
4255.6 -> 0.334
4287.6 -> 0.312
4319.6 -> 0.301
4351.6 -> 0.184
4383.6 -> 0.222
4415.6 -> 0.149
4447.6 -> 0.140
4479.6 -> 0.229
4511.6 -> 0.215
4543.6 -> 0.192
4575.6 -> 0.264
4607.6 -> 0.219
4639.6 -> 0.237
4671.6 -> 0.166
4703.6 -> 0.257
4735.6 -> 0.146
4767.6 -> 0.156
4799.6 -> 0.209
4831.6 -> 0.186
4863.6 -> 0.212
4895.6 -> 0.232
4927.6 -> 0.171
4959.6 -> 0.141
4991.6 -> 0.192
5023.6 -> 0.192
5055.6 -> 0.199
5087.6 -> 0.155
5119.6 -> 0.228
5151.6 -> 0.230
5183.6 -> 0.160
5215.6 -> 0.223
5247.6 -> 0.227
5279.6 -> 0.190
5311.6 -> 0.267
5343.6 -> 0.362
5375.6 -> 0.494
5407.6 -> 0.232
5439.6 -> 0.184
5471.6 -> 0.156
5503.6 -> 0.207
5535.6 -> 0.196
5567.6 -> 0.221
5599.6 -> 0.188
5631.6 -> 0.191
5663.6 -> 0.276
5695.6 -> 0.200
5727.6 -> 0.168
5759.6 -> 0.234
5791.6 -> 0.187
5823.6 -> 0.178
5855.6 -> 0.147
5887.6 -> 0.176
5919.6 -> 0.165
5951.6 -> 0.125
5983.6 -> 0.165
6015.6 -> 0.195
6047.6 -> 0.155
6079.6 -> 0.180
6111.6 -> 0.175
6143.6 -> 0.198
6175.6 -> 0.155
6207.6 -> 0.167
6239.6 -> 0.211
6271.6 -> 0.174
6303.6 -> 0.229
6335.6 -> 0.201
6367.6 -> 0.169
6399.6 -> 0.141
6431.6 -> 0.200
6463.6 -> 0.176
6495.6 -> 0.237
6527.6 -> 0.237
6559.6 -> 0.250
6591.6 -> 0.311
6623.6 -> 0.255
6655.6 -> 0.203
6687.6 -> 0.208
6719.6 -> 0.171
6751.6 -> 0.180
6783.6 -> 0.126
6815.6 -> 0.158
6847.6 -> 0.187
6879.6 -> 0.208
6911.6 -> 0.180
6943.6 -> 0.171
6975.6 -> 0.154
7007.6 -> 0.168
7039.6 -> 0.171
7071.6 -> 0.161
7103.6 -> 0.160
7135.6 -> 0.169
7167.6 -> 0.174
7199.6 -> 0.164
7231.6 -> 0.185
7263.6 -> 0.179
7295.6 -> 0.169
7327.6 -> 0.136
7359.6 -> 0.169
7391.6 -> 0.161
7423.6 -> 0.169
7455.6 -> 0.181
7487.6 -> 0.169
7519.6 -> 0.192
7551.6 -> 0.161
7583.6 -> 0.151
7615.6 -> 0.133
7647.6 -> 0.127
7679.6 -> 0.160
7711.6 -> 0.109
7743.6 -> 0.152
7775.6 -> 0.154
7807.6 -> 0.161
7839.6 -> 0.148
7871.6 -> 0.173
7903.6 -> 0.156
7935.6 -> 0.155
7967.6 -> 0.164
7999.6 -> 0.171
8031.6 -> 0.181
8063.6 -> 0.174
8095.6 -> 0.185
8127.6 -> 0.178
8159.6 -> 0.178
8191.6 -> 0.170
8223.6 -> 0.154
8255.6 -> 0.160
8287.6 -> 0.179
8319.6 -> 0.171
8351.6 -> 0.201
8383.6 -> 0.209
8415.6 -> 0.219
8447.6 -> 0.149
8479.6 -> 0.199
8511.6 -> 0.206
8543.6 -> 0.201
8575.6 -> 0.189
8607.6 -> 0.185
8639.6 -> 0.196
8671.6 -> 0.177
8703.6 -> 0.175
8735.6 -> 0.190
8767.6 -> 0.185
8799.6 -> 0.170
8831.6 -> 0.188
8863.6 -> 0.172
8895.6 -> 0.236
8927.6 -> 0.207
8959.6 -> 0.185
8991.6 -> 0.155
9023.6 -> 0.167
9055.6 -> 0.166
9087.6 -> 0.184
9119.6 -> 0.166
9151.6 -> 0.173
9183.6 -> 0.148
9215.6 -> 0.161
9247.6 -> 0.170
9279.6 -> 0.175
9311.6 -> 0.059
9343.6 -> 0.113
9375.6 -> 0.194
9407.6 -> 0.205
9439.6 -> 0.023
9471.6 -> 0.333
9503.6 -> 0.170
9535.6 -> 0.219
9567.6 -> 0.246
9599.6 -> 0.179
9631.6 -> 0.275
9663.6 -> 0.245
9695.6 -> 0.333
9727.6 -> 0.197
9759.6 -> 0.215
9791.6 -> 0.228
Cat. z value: 2.46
